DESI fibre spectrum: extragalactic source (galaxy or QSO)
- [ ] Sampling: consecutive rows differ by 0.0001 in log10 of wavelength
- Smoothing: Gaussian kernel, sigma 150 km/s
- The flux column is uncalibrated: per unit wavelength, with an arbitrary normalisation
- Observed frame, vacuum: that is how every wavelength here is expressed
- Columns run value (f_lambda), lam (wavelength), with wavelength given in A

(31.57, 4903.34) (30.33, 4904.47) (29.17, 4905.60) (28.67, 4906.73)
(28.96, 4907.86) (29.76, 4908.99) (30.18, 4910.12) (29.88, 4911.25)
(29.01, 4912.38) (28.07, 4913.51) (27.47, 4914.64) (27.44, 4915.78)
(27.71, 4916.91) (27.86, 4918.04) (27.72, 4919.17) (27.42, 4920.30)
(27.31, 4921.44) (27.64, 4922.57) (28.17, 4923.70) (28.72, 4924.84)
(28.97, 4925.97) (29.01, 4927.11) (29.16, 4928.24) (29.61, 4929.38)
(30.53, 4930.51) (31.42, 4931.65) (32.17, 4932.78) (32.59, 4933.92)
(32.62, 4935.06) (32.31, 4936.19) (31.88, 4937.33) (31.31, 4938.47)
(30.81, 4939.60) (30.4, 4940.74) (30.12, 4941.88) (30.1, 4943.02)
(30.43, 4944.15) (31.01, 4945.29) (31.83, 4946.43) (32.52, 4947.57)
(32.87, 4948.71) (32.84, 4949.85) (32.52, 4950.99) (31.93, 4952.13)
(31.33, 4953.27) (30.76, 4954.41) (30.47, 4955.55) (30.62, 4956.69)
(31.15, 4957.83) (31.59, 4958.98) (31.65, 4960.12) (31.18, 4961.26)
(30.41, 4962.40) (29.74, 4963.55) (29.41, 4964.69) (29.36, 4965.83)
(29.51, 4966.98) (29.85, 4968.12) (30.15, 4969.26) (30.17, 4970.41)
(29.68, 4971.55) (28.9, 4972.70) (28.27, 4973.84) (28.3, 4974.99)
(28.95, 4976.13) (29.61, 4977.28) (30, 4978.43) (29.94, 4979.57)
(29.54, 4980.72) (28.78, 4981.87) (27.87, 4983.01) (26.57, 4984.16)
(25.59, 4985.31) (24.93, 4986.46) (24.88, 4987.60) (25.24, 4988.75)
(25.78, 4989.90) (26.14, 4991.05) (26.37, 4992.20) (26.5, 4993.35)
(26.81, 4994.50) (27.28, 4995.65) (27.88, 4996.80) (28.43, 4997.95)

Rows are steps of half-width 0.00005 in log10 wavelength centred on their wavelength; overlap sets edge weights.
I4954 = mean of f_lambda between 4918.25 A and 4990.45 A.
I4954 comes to 29.8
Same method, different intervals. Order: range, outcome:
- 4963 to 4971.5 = 29.8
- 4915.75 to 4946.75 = 29.9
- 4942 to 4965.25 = 31.2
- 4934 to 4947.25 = 31.2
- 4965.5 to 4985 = 29.1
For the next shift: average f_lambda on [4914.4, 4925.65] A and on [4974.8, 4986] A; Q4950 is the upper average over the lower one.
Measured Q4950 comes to 1.03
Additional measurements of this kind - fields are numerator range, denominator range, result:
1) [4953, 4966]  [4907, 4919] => 1.07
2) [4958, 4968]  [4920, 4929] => 1.07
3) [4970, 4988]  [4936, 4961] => 0.90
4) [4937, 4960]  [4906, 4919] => 1.09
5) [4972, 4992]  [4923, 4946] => 0.90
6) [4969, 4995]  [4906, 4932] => 0.97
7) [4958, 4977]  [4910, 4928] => 1.06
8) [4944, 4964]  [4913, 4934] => 1.09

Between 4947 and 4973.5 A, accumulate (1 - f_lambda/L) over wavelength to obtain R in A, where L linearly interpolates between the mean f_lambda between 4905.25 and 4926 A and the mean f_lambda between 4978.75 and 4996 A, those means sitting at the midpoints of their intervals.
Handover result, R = -3.22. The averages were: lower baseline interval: 28.4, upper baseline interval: 26.9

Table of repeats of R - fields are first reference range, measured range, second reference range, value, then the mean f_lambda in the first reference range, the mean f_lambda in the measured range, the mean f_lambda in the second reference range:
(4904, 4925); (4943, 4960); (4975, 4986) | -1.8 A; 28.5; 31.5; 28.5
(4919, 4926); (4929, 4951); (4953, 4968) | -1.8 A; 27.9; 31.5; 30.5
